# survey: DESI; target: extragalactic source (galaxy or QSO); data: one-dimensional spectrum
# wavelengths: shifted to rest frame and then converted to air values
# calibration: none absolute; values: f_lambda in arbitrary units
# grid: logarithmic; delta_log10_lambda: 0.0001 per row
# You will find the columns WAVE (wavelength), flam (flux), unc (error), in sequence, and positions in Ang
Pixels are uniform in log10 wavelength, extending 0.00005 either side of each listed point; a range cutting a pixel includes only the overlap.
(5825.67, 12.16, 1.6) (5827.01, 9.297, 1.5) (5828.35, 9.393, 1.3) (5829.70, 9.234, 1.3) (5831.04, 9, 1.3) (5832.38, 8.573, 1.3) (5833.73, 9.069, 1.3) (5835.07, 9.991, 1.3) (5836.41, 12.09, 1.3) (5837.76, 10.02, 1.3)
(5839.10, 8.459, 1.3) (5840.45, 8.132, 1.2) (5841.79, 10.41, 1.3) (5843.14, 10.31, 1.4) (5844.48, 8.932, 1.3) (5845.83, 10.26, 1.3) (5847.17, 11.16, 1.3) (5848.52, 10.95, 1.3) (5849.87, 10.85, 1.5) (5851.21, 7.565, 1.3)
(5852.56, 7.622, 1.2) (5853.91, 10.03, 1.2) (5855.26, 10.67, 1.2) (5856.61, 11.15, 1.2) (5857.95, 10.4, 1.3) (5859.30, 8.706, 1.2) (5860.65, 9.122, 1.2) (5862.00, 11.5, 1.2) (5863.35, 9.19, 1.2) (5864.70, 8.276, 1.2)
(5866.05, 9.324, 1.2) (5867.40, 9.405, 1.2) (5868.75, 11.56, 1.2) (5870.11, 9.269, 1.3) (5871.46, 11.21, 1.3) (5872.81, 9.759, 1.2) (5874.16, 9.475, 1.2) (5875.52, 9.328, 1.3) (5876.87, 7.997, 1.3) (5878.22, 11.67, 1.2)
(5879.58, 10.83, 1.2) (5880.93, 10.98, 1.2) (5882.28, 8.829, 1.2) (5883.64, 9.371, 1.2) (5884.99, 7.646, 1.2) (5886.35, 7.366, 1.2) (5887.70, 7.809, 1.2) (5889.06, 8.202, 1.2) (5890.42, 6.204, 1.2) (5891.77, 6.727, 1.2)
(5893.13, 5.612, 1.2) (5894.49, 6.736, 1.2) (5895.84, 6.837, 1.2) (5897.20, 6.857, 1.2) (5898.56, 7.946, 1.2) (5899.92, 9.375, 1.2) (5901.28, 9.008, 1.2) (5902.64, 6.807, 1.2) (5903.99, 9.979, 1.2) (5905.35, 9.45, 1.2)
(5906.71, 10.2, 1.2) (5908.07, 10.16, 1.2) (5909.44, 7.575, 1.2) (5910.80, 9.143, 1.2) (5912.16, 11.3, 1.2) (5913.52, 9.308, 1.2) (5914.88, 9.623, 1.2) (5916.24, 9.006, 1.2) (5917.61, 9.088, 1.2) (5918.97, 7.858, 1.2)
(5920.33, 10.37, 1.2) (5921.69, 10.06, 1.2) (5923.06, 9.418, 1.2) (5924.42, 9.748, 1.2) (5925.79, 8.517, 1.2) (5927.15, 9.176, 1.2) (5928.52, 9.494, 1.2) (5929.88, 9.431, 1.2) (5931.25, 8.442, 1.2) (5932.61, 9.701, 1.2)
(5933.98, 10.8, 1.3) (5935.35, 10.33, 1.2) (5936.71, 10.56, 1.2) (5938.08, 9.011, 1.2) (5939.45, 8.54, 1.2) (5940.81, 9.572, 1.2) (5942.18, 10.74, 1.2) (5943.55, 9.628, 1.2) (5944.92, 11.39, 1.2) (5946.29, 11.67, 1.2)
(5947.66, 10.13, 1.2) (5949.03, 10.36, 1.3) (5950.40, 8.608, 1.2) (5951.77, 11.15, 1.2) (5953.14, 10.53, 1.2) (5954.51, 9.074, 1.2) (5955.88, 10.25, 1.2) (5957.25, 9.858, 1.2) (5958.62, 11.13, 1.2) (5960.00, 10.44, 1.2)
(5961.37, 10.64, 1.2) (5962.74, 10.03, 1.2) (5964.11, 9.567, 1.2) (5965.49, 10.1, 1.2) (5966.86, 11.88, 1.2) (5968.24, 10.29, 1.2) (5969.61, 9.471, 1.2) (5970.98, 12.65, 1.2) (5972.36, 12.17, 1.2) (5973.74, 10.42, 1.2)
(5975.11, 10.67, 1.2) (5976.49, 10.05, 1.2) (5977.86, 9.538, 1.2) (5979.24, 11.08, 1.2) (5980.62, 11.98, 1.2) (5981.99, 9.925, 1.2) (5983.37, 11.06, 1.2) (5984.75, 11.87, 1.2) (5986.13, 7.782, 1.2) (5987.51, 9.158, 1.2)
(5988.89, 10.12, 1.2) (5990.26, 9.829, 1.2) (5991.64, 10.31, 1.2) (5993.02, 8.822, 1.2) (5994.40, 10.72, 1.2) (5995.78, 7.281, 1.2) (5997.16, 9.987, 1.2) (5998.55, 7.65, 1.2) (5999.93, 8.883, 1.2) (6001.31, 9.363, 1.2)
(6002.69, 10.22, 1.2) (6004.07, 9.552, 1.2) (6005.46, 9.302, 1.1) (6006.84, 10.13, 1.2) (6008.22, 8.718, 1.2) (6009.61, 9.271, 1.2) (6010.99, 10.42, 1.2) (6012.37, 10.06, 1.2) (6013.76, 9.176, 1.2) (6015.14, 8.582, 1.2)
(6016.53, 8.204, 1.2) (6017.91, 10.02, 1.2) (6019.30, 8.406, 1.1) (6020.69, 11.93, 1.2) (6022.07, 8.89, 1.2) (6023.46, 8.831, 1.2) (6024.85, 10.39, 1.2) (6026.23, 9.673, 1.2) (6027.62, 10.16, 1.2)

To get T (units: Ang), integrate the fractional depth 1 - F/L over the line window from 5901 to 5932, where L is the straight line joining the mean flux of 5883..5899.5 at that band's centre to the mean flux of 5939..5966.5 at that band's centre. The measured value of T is -2.9 Ang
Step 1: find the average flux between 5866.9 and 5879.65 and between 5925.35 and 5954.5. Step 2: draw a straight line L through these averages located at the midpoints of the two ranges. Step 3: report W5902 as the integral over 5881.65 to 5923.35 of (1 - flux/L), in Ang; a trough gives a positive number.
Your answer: 6.1 Ang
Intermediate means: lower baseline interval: 10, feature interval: 8.5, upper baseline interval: 9.89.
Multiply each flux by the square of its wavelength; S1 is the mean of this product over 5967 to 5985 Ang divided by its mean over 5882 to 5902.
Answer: 1.47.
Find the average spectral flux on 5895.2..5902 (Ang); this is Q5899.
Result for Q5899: 7.99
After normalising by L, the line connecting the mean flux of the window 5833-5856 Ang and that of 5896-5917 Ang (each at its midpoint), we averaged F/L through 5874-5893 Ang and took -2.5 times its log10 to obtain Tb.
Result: 0.08 mag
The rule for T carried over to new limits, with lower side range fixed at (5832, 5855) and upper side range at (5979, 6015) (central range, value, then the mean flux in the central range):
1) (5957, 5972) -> -1.4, 10.6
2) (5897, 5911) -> 1.3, 8.82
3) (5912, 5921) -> 0.3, 9.41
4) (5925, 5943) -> 0.2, 9.56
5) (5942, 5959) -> -1.1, 10.3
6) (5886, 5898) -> 3.4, 6.93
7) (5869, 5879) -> -0.2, 9.89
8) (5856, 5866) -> 0.0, 9.73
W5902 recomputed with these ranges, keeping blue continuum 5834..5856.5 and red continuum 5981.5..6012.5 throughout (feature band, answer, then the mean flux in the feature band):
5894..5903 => 1.9 Ang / 7.7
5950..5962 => -0.7 Ang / 10.2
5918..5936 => 0.4 Ang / 9.48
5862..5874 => 0.0 Ang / 9.84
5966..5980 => -1.7 Ang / 10.8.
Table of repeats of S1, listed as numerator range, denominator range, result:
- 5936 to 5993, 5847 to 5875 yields 1.09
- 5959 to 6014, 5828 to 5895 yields 1.12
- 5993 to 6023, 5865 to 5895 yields 1.10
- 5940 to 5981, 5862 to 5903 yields 1.24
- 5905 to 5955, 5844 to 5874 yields 1.01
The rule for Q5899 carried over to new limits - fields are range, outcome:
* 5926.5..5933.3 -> 9.25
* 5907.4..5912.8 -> 9.52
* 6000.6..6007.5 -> 9.71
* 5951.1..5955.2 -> 10.3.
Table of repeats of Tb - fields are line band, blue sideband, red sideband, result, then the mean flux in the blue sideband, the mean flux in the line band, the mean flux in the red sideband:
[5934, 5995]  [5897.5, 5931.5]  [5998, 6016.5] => -0.12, 9.2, 10.3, 9.31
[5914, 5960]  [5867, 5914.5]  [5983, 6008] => -0.07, 8.86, 9.8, 9.52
